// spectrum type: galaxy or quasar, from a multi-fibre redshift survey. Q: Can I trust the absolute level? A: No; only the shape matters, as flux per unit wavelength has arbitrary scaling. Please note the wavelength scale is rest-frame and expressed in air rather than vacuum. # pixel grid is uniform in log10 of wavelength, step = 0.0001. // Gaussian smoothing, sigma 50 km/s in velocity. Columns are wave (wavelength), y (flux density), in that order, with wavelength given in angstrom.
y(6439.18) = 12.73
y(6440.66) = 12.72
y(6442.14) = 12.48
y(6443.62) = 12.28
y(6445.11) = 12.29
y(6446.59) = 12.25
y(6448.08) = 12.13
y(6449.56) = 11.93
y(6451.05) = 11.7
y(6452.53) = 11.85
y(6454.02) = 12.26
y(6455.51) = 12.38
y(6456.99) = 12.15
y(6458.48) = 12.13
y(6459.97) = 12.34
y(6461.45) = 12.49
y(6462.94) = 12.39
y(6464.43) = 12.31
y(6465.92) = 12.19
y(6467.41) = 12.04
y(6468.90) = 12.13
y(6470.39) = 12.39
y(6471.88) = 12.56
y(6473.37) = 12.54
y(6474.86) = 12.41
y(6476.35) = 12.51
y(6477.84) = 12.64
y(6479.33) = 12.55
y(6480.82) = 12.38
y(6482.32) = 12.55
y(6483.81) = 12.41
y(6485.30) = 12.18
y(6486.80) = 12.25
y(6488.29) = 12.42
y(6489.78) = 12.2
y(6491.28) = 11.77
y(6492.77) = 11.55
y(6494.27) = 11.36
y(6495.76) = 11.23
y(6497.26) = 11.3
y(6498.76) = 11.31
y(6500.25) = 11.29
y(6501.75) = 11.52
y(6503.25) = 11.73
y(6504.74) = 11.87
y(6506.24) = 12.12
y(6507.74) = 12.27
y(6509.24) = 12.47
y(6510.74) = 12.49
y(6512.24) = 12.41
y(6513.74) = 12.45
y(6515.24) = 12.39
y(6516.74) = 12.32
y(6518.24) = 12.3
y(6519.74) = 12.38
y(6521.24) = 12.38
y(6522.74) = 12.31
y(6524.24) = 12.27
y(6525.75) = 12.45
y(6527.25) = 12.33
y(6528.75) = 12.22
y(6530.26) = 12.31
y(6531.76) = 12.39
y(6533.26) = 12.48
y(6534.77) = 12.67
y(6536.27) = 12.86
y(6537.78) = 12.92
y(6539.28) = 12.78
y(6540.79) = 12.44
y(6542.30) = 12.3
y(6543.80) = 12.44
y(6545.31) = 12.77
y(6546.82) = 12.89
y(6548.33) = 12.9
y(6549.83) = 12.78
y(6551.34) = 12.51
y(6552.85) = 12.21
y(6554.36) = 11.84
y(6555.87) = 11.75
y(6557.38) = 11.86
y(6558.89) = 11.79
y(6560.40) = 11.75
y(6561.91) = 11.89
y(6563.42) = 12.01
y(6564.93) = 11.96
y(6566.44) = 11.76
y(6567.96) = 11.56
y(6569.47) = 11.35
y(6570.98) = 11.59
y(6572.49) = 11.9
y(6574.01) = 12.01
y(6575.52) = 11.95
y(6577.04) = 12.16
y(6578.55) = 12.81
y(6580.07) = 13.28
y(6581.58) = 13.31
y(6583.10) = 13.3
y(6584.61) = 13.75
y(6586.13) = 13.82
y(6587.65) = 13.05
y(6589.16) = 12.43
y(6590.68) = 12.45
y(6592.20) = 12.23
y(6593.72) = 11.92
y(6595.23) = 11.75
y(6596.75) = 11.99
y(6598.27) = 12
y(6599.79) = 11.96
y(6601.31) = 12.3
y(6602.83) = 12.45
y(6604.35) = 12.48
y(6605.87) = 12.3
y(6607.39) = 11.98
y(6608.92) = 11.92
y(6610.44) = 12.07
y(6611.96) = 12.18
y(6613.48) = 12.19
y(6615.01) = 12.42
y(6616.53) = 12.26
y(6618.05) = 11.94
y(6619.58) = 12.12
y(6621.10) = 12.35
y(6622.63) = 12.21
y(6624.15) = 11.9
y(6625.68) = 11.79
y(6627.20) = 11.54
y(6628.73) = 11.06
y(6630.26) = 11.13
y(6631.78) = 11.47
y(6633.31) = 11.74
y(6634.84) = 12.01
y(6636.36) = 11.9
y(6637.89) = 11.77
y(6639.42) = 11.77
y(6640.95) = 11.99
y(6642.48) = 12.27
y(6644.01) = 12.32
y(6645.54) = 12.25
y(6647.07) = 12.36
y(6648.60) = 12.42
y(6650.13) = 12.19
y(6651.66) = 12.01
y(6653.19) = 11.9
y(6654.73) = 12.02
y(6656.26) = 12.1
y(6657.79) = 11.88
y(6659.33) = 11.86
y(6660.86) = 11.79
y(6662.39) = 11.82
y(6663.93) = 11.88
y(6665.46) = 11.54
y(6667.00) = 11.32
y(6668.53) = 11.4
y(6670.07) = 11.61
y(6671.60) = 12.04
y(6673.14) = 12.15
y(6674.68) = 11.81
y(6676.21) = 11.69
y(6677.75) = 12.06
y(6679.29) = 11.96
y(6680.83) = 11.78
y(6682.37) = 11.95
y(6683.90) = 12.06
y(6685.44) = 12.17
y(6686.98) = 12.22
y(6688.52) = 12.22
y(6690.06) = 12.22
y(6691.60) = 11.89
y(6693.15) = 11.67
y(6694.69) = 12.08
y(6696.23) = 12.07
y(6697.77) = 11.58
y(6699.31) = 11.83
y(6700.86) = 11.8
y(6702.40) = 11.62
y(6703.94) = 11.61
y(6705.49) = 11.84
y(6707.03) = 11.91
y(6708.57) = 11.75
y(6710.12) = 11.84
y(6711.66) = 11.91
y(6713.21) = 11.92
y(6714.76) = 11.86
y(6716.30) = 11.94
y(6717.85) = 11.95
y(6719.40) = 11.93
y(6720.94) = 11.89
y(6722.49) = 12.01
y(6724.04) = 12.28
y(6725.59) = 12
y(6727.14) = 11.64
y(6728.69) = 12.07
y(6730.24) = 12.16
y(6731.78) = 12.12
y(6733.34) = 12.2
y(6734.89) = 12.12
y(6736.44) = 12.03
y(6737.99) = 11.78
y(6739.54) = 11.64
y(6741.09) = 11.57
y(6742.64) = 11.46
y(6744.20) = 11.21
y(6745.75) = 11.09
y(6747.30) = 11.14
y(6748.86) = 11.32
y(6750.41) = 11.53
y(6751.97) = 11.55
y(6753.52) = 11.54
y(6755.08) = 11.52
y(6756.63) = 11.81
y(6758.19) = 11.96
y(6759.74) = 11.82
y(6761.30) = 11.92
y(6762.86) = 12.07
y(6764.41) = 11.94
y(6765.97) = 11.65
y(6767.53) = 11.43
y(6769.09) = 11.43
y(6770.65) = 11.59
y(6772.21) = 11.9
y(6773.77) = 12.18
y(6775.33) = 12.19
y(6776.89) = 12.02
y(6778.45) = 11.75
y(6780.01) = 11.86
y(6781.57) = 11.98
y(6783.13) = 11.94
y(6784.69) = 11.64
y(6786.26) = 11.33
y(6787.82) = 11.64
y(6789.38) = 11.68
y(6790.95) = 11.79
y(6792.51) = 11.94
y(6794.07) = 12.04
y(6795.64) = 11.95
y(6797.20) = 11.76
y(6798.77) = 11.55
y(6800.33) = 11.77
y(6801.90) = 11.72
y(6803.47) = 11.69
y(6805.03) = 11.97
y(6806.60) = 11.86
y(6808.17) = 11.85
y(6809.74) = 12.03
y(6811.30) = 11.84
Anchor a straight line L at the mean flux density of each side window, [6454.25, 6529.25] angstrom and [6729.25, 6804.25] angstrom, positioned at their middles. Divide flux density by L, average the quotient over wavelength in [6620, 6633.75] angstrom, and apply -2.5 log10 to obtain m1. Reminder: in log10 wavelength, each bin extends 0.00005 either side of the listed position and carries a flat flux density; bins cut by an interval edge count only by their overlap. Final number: 0.02 mag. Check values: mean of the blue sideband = 12.2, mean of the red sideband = 11.7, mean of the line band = 11.7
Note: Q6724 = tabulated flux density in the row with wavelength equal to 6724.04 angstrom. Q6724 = 12.28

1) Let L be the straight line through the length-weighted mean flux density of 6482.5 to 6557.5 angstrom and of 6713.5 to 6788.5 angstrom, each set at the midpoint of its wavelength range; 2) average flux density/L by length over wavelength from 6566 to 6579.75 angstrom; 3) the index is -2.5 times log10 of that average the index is 0.02 mag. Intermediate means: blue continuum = 12.2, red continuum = 11.8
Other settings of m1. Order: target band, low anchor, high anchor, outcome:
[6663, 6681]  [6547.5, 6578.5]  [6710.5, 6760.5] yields 0.01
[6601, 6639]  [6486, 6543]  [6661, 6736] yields 0.00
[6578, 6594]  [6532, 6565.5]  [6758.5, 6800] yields -0.06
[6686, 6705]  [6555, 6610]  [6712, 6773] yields 0.00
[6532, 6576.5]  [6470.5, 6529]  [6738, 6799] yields -0.01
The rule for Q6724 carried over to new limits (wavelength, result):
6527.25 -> 12.33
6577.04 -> 12.16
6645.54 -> 12.25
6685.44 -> 12.17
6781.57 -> 11.98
